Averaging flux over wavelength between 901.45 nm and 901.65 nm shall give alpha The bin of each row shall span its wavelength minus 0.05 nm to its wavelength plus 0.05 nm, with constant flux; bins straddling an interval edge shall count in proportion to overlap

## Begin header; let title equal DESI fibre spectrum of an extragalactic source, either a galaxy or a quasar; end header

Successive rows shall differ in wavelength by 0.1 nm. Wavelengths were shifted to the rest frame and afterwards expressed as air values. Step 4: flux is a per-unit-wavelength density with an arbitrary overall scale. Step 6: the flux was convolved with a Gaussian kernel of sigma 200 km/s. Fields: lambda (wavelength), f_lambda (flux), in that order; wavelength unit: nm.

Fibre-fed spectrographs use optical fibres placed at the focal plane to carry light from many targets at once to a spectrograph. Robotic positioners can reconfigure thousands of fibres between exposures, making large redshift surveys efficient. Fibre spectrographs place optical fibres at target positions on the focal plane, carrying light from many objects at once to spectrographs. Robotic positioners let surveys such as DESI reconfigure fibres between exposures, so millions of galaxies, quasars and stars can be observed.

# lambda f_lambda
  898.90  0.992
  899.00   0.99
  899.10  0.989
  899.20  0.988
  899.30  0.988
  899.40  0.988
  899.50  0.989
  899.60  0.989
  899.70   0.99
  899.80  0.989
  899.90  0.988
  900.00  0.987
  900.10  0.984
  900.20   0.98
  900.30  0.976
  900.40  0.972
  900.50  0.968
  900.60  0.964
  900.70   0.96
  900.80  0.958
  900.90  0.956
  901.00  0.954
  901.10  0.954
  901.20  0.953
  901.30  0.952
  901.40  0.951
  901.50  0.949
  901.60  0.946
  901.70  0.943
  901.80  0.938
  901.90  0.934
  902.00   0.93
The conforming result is 0.948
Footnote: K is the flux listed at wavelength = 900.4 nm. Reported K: 0.972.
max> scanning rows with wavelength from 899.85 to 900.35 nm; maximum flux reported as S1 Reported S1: 0.988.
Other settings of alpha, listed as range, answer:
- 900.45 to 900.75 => 0.964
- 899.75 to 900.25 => 0.986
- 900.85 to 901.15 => 0.955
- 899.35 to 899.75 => 0.989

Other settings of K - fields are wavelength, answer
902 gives 0.93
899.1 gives 0.989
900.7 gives 0.96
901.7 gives 0.943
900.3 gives 0.976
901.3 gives 0.952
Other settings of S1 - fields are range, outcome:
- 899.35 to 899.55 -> 0.989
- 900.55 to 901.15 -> 0.964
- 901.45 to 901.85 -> 0.949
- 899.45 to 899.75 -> 0.99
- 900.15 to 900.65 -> 0.98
